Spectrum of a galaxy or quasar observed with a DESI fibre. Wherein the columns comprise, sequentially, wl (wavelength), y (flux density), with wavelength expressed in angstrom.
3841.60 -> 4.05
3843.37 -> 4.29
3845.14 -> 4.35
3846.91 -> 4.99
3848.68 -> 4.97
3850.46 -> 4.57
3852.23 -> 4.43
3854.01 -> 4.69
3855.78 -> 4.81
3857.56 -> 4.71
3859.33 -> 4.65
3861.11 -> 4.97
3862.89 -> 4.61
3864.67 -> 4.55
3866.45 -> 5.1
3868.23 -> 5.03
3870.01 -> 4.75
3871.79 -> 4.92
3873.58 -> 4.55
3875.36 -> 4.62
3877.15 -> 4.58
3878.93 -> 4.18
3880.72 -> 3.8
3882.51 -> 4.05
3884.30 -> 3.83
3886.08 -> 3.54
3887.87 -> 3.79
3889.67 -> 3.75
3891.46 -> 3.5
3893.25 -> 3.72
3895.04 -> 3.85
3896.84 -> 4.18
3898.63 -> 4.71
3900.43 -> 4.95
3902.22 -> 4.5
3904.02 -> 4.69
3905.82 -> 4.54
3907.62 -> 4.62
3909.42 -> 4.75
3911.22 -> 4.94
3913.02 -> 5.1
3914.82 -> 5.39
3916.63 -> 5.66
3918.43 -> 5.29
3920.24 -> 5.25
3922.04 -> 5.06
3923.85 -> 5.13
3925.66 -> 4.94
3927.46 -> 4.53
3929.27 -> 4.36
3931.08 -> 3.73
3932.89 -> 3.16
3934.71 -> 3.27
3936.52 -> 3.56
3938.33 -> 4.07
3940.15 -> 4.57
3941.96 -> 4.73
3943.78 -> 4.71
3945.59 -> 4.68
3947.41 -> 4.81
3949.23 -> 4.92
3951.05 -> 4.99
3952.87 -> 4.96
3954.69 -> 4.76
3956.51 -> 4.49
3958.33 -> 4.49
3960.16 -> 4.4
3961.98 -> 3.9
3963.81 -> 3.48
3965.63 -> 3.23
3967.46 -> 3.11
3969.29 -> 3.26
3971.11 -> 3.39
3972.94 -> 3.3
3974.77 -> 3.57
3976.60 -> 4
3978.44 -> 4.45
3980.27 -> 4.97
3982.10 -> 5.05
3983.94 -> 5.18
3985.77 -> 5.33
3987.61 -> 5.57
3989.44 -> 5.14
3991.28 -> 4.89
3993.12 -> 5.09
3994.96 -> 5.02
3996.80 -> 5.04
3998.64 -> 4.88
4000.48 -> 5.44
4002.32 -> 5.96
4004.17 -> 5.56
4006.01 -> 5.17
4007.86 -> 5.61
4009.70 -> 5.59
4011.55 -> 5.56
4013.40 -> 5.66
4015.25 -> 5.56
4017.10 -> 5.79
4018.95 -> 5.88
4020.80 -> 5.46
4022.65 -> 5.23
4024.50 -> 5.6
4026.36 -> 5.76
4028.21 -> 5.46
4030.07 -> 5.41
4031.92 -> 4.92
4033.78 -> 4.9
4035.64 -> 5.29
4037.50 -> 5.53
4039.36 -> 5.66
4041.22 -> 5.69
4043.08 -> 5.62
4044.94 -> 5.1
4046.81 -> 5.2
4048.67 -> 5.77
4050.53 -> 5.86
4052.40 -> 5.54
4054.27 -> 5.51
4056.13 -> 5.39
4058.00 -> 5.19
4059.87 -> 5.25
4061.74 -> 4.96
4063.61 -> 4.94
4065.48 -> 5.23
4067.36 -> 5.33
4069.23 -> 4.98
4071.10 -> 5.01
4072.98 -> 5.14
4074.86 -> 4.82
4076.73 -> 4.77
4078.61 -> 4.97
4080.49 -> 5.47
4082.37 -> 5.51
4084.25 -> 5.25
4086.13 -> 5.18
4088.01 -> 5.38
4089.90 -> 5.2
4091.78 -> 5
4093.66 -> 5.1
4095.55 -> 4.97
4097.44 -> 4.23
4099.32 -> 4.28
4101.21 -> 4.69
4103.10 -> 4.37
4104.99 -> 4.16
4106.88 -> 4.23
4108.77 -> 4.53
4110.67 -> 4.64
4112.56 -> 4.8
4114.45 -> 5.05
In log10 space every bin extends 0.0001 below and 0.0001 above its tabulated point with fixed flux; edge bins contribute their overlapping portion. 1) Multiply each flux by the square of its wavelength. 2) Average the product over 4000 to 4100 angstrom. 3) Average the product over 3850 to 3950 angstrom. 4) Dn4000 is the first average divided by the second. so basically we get 1.3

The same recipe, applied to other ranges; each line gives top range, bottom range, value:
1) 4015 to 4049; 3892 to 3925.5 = 1.21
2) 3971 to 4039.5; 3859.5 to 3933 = 1.21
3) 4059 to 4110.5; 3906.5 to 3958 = 1.14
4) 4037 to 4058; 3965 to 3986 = 1.41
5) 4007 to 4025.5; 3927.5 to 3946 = 1.42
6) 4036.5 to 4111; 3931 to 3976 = 1.33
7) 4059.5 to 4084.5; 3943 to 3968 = 1.24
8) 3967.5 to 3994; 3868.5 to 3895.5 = 1.14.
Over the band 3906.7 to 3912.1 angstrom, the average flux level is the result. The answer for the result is 4.77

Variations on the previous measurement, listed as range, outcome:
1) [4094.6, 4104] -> 4.51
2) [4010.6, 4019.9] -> 5.69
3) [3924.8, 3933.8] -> 4.14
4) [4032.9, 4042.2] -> 5.42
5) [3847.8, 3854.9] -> 4.66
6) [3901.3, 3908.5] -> 4.59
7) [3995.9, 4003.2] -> 5.33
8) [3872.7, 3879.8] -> 4.49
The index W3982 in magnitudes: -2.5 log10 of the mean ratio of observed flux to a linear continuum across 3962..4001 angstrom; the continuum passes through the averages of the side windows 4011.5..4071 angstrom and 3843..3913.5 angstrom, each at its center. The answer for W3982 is 0.15 mag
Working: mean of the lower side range 4.48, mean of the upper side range 5.41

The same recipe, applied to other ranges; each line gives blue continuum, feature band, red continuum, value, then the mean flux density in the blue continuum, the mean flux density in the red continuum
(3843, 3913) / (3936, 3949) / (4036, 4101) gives 0.052 mag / 4.47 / 5.2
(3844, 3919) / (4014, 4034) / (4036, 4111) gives -0.109 mag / 4.55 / 5.09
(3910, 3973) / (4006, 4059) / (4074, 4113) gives -0.176 mag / 4.4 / 4.84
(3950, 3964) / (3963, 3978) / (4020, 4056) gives 0.324 mag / 4.49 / 5.45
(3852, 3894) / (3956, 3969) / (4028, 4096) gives 0.246 mag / 4.38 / 5.26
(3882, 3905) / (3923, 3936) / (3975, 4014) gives 0.082 mag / 4.08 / 5.17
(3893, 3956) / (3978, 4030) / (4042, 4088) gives -0.081 mag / 4.61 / 5.25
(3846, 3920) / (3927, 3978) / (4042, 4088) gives 0.180 mag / 4.56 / 5.25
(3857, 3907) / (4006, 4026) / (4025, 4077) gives -0.095 mag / 4.38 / 5.3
